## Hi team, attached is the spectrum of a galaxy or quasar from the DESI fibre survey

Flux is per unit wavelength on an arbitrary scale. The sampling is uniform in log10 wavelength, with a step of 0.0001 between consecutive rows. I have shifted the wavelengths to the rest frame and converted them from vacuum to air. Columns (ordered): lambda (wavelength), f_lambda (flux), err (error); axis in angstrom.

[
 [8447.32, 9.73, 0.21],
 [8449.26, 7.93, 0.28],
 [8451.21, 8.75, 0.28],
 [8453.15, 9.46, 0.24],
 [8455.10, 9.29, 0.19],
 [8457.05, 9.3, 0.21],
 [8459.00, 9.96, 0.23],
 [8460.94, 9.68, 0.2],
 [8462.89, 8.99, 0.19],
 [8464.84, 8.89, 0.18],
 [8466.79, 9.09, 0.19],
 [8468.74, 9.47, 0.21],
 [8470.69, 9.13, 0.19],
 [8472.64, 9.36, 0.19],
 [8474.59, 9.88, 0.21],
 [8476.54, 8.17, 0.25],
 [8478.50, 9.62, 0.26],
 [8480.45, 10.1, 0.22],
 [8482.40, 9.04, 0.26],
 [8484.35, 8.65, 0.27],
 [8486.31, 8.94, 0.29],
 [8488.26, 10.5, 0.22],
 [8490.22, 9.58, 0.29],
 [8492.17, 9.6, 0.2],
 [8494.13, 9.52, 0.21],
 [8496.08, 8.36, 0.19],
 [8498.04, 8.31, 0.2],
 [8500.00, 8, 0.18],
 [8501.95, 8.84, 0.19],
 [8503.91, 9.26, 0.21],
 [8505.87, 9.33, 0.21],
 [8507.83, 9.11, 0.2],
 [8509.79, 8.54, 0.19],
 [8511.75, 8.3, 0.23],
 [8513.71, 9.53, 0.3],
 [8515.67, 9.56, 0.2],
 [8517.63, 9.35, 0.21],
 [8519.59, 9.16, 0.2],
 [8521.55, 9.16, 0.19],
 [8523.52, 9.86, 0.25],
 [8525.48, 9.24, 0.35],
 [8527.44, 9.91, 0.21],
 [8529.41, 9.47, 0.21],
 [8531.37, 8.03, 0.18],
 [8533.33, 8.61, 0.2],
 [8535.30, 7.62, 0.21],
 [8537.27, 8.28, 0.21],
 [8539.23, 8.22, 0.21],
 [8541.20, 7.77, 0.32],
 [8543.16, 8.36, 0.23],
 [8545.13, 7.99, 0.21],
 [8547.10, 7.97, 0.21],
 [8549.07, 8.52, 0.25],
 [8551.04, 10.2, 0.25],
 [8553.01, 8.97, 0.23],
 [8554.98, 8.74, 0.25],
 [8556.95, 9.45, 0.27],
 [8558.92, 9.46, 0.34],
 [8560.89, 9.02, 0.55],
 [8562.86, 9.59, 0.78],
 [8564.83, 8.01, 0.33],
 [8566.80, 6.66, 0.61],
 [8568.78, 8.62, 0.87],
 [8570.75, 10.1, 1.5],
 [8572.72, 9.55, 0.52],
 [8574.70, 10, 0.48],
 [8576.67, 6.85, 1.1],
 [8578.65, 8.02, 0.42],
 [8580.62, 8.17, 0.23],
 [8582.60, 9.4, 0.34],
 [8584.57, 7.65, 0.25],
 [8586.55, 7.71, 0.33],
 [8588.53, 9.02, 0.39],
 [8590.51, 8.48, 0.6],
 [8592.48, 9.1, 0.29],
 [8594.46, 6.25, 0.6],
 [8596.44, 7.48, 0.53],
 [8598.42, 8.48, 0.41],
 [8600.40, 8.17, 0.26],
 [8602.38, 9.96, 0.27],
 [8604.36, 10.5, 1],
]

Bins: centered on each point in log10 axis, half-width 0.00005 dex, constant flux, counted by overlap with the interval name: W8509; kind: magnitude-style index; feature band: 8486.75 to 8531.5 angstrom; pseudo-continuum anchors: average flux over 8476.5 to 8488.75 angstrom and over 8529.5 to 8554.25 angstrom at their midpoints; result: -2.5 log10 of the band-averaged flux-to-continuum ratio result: -0.03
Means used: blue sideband 9.33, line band 9.17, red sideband 8.42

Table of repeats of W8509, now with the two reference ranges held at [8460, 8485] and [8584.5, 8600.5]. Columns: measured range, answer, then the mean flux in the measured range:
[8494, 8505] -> 0.039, 8.66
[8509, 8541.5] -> -0.020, 8.88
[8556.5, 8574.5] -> -0.082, 8.97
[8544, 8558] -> -0.046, 8.83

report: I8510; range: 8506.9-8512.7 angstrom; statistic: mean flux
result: 8.65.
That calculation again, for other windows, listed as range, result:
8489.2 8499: 9.08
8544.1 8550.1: 8.17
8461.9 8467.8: 8.99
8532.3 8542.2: 8.1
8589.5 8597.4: 7.84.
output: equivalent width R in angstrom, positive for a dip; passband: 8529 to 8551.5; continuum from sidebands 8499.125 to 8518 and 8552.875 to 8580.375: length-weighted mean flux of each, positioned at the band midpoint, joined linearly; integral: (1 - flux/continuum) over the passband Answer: 1.3 angstrom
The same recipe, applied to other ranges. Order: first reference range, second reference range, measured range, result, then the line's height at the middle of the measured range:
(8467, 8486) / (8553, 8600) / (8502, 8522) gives -0.3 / 8.99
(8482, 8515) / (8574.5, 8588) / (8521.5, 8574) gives -1.7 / 8.52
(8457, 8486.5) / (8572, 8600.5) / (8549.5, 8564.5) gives -1.3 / 8.53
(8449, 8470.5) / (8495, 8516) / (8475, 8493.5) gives -0.8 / 8.99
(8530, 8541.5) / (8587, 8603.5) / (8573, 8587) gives -0.1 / 8.31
